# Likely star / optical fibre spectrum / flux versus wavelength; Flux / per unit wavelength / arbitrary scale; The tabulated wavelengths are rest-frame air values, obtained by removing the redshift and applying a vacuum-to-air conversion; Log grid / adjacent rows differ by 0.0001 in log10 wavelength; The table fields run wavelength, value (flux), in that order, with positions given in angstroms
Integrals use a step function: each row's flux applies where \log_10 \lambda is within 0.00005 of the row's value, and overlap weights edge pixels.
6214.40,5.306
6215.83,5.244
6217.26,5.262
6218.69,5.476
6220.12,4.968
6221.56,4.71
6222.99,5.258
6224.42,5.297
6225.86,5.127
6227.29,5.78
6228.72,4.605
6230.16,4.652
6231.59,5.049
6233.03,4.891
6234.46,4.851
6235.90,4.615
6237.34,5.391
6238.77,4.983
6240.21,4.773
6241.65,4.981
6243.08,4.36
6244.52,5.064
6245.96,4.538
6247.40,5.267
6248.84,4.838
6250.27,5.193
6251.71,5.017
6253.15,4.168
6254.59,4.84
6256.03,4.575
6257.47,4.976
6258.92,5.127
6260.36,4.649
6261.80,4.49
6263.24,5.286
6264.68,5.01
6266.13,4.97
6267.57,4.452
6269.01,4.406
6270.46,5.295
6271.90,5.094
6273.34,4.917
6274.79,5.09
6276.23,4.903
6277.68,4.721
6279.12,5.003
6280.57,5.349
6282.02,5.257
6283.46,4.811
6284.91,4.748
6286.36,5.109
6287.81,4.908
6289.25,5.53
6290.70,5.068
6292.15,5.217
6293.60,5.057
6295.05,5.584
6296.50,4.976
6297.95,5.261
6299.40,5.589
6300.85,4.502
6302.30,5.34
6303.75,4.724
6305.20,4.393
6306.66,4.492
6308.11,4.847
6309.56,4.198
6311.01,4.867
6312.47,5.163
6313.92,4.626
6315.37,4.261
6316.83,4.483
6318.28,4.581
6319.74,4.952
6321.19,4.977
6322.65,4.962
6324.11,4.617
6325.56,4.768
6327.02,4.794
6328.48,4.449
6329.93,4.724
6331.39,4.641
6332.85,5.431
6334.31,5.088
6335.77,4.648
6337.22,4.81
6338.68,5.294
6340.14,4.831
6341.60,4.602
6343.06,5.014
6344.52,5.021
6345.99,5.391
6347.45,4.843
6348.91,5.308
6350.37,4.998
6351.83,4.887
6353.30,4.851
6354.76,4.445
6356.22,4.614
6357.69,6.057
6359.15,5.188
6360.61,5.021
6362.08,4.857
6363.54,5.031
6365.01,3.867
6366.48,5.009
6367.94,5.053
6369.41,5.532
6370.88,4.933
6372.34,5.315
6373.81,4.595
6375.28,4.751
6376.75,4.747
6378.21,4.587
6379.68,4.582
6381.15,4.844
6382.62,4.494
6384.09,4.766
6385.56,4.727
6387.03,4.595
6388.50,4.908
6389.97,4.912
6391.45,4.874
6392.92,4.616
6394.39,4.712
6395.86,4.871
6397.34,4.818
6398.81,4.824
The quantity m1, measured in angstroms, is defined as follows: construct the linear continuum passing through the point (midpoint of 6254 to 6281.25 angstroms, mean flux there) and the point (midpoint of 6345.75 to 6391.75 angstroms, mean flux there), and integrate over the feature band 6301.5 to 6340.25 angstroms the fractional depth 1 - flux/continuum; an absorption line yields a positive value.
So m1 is 0.95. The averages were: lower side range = 4.9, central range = 4.78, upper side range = 4.89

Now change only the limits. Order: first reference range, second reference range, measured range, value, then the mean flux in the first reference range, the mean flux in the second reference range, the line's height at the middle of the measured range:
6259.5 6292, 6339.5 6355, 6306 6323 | 0.9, 4.96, 4.94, 4.95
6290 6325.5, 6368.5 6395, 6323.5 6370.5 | -0.9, 4.86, 4.81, 4.83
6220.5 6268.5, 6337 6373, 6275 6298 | -0.7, 4.9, 4.99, 4.94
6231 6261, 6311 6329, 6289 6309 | -1.1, 4.86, 4.73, 4.77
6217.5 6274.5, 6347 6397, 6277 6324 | -0.2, 4.93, 4.86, 4.9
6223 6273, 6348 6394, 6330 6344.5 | -0.1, 4.91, 4.87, 4.88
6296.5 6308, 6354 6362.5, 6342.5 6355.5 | 0.1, 4.9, 5.04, 5.02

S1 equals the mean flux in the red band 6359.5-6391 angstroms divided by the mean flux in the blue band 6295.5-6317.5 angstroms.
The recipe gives 1.01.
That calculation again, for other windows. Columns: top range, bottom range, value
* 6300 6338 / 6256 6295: 0.95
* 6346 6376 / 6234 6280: 1.02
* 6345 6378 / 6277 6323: 1.01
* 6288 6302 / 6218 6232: 1.02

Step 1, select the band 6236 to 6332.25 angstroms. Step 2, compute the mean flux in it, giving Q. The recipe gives 4.88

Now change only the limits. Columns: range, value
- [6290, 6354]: 4.89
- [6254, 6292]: 4.95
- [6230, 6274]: 4.87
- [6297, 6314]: 4.84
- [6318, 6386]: 4.89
